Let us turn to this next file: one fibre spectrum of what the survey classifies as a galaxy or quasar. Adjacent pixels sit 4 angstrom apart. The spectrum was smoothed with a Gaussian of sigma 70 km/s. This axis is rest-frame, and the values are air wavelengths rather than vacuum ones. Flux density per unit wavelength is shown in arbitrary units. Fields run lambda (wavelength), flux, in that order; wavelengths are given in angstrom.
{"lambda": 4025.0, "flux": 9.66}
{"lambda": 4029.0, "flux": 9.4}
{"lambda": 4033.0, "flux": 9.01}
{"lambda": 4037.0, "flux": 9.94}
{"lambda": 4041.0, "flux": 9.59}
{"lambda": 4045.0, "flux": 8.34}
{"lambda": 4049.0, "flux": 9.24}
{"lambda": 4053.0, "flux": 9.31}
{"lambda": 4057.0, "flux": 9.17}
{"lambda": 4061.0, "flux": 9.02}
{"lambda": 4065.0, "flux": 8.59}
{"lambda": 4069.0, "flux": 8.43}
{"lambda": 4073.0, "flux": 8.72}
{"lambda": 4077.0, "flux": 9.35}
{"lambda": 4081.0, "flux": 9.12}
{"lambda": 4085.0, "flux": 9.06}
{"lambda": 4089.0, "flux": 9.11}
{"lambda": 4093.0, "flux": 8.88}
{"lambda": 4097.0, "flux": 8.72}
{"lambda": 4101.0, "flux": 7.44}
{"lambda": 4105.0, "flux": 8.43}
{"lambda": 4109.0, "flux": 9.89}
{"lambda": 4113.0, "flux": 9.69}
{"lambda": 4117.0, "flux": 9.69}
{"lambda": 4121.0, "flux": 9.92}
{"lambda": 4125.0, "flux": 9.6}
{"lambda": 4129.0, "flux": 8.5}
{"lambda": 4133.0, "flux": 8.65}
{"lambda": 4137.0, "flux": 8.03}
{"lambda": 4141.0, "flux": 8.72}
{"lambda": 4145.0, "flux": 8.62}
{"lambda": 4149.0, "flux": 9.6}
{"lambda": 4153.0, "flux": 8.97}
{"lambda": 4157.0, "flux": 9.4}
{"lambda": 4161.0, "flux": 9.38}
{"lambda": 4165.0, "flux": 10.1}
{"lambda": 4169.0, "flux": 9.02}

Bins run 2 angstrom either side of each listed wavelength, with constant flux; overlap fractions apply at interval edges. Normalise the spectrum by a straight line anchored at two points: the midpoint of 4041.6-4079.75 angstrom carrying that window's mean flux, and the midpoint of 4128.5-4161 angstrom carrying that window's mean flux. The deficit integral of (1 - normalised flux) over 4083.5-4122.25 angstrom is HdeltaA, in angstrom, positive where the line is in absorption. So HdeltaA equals -0.7 angstrom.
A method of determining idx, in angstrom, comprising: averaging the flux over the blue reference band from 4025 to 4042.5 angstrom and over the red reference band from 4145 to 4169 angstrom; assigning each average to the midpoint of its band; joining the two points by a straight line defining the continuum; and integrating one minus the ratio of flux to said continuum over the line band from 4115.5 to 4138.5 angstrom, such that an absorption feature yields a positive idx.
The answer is 0.8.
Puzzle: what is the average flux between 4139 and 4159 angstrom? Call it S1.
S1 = 9.06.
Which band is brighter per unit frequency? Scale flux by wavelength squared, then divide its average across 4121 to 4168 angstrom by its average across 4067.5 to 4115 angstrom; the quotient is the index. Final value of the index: 1.05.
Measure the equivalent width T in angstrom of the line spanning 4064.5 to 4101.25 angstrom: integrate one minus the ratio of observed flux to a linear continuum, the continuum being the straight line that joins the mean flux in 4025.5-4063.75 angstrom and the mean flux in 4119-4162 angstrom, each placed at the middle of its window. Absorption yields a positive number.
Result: 1.4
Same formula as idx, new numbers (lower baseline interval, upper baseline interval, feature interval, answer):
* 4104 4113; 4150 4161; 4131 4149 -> 1.29 angstrom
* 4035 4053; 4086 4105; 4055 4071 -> 0.38 angstrom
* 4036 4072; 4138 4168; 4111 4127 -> -1.01 angstrom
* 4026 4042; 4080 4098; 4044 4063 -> 0.53 angstrom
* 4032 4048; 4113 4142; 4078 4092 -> 0.08 angstrom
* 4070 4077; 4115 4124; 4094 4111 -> 1.45 angstrom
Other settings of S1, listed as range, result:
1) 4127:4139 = 8.39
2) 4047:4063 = 9.18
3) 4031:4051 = 9.22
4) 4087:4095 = 9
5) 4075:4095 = 9.1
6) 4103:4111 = 9.16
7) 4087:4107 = 8.52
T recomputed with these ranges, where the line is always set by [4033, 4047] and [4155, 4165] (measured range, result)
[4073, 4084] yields 0.3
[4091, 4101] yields 0.9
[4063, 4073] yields 0.8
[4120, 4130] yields 0.1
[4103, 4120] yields -0.1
